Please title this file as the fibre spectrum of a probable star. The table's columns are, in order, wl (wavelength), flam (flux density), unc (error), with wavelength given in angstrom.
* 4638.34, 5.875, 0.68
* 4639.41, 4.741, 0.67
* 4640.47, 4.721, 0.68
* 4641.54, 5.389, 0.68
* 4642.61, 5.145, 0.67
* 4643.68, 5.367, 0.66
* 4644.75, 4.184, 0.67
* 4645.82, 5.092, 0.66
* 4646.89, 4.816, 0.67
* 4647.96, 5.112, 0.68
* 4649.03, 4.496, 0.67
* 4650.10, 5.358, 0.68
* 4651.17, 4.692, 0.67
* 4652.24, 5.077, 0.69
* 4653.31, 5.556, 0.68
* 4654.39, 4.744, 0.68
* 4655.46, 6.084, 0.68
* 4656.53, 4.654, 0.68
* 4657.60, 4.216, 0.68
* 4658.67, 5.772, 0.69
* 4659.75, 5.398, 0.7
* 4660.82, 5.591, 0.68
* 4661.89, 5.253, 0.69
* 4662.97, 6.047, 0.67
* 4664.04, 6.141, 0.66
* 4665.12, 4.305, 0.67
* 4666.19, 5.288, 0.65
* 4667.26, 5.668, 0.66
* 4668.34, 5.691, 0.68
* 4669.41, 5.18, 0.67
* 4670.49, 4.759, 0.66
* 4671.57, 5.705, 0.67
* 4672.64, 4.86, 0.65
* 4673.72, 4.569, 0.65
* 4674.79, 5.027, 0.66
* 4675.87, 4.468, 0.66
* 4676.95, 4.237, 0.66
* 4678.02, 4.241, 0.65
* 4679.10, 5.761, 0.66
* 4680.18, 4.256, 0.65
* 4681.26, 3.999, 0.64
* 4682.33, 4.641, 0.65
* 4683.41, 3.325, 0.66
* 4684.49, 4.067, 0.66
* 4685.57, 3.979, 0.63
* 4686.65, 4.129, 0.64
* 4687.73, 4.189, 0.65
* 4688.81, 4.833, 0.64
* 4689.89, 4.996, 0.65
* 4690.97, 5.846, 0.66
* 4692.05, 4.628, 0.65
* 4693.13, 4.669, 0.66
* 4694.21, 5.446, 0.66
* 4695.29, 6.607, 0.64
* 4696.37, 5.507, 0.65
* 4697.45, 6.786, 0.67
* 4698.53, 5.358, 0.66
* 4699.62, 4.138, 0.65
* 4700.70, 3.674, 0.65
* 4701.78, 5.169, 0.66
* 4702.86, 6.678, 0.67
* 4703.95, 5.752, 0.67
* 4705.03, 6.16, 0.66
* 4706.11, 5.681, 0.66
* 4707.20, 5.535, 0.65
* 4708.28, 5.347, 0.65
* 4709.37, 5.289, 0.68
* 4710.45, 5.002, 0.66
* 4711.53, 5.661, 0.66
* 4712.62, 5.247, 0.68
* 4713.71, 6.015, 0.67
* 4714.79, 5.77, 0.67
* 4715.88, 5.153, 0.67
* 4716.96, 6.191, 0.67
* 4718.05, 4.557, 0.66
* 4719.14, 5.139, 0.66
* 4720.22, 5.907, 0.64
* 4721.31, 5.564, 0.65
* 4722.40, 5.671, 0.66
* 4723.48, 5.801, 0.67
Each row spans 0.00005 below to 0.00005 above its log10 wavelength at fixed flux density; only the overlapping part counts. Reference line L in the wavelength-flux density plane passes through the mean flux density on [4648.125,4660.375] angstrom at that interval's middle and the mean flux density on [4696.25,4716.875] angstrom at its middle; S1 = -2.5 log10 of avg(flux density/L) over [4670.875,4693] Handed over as 0.16 mag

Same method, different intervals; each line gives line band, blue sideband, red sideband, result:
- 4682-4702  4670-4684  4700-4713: 0.04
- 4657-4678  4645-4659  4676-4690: -0.10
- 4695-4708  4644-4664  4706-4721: -0.03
